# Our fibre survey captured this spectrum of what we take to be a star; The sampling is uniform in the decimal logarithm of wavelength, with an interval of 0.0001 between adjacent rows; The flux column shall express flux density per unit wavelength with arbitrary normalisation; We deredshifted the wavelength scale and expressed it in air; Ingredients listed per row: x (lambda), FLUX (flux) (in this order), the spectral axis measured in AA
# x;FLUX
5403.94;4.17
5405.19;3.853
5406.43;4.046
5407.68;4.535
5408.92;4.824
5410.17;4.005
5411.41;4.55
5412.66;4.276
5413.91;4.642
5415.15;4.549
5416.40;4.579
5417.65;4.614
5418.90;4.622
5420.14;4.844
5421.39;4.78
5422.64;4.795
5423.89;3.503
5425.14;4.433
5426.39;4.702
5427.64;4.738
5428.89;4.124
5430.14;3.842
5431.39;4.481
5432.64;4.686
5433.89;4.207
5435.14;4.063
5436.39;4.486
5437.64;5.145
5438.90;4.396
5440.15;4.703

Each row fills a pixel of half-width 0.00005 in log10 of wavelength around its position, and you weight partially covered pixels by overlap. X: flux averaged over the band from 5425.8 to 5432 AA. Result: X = 4.38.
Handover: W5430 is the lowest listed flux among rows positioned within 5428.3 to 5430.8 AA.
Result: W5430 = 3.842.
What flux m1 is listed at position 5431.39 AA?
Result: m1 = 4.481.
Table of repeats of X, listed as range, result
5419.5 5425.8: 4.47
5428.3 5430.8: 3.99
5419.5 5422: 4.82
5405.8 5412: 4.39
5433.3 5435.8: 4.14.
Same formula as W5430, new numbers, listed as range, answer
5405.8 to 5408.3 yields 4.046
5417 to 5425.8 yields 3.503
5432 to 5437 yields 4.063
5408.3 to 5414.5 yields 4.005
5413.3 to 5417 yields 4.549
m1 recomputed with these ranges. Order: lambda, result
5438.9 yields 4.396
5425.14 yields 4.433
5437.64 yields 5.145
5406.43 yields 4.046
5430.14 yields 3.842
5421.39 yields 4.78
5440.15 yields 4.703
